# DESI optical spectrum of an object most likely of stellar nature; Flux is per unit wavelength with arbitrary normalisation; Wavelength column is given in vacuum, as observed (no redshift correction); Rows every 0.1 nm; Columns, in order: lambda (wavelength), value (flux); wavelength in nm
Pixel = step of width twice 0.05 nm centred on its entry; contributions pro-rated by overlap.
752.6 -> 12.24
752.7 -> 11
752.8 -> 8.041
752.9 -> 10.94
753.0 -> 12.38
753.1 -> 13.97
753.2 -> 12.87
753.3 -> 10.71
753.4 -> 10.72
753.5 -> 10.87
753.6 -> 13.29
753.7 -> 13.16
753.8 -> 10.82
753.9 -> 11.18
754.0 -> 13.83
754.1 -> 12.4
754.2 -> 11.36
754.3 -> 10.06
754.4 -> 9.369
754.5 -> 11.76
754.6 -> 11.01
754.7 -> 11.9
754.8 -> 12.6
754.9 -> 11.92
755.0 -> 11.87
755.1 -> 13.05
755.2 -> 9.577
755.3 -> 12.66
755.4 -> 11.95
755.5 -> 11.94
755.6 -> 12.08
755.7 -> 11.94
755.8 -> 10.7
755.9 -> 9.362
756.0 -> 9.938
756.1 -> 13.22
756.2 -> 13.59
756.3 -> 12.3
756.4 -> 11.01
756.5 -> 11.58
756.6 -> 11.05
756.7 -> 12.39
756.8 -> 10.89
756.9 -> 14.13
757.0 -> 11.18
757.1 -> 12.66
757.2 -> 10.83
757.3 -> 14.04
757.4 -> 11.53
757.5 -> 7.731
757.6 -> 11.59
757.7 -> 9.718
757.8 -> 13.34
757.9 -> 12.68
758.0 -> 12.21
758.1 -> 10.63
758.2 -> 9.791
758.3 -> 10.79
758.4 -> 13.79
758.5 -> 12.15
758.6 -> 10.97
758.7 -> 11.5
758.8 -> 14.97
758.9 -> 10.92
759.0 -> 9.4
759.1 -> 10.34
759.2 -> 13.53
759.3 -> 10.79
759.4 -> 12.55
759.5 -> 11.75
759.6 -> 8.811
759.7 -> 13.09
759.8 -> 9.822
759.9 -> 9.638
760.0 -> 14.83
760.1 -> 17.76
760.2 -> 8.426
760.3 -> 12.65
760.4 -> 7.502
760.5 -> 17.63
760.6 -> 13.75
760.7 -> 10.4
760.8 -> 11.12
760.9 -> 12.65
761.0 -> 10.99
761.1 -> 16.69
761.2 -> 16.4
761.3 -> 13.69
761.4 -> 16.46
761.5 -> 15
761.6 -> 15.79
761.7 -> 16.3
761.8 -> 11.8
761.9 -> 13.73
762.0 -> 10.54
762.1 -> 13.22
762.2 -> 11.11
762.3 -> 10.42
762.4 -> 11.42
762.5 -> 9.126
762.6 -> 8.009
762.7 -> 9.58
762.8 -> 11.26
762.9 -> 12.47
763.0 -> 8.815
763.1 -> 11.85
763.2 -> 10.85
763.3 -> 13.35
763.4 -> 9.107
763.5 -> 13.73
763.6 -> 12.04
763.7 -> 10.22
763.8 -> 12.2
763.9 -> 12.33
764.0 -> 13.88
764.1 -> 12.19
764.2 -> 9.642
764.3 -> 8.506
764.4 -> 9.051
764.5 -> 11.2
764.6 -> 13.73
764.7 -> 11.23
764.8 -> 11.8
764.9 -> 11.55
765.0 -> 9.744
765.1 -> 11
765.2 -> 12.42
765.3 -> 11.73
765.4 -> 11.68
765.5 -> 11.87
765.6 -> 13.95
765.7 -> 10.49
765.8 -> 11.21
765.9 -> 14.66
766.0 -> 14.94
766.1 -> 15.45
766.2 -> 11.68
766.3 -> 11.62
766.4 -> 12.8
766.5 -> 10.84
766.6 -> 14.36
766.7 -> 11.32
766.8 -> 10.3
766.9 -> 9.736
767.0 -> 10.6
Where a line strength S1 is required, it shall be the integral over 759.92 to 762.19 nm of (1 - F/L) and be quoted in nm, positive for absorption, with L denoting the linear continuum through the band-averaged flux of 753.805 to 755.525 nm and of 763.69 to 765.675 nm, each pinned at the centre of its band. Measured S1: -0.37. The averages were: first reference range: 11.6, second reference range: 11.5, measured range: 13.4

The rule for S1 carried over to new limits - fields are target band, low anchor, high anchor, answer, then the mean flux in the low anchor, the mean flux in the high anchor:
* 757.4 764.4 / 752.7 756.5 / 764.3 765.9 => -0.201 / 11.6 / 11.5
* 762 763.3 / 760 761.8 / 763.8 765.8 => 0.197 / 13.7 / 11.5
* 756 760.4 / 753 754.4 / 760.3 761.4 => 0.345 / 11.9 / 13.2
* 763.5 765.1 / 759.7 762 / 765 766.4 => 0.166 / 13.3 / 12.4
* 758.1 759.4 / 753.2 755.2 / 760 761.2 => 0.102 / 11.7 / 12.9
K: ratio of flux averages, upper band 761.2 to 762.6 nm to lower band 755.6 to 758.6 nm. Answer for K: 1.1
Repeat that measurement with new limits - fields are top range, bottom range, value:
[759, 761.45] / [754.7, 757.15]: 1.06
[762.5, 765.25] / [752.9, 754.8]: 0.95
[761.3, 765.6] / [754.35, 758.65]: 1.01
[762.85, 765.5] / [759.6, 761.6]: 0.87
